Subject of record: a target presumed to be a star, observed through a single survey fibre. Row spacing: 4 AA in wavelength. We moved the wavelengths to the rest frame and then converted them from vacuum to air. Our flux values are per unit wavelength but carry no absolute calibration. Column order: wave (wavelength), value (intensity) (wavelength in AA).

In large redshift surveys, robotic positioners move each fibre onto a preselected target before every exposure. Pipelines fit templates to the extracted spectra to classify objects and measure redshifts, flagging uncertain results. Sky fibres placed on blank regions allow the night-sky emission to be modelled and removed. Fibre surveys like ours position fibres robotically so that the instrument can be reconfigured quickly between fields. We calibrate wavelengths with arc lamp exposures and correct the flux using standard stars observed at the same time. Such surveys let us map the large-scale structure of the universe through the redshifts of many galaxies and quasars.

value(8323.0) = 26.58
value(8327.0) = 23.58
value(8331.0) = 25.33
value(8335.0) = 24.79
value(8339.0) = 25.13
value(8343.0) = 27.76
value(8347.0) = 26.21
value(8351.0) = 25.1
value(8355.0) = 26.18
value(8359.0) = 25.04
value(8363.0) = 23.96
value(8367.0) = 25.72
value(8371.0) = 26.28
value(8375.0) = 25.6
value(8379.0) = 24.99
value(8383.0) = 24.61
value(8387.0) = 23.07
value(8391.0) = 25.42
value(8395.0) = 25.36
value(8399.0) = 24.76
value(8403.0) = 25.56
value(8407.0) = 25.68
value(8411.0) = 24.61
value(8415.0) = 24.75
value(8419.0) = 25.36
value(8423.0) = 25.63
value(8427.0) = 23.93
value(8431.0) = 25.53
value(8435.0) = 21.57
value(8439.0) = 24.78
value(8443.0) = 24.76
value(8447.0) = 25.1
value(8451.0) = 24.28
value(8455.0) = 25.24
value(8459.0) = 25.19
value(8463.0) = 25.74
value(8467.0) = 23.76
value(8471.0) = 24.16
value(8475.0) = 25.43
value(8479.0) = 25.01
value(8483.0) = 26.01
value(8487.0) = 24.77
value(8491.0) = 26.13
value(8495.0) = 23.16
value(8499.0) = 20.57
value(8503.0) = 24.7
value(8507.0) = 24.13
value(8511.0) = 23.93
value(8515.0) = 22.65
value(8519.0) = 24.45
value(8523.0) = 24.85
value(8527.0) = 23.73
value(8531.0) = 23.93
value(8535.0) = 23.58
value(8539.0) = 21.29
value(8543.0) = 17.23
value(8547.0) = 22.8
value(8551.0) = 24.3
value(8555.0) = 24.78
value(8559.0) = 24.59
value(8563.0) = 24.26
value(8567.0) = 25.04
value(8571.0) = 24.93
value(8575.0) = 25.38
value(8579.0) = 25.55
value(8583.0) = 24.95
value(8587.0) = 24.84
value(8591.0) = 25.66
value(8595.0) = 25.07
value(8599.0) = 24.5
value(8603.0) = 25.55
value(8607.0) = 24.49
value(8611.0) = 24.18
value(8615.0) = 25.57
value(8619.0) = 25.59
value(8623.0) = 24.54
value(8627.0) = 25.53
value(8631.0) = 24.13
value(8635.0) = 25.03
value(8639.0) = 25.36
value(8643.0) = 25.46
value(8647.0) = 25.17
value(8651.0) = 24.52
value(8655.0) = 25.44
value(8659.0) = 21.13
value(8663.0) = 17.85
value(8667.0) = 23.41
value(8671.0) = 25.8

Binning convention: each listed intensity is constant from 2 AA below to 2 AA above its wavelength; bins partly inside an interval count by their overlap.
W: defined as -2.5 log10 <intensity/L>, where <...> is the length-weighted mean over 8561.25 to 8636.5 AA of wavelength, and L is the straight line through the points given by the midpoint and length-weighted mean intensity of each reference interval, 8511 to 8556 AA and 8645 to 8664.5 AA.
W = -0.09 mag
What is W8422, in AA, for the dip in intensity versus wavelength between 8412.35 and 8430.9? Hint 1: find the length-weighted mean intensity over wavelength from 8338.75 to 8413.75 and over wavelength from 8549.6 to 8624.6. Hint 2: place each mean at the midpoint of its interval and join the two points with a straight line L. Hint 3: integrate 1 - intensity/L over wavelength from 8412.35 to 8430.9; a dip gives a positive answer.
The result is 0.2 AA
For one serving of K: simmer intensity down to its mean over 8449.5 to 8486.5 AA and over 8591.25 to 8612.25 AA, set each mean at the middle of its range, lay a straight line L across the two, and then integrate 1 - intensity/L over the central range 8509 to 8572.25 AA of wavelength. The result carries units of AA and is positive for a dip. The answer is 3.57 AA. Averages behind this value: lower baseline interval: 25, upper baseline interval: 24.9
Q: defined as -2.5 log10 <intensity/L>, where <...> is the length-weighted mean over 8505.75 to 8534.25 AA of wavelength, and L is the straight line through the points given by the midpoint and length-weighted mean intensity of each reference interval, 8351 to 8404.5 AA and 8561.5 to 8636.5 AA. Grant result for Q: 0.05 mag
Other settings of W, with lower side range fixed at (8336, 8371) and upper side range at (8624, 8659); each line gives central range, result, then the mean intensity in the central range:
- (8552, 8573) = 0.02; 24.7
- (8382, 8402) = 0.04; 24.7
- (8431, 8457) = 0.04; 24.4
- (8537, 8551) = 0.19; 21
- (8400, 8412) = 0.01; 25.3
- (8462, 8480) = 0.02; 24.8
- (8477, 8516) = 0.05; 24.1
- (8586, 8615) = 0.00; 24.9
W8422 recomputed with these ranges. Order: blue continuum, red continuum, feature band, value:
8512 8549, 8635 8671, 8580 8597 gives -1.4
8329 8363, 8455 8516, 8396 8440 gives 0.4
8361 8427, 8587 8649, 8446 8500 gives 0.8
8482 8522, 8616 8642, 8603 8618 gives 0.0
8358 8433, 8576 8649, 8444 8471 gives 0.2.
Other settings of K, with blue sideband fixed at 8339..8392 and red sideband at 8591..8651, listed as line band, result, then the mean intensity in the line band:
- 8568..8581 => -0.1 AA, 25.3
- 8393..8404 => 0.1 AA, 25.2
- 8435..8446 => 0.5 AA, 24.2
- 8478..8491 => -0.1 AA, 25.4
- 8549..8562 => 0.3 AA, 24.5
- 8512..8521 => 0.6 AA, 23.6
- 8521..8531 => 0.4 AA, 24.2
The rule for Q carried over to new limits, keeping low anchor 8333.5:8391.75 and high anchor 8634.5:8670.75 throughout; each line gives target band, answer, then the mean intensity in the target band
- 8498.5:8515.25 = 0.048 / 23.5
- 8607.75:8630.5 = -0.047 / 25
